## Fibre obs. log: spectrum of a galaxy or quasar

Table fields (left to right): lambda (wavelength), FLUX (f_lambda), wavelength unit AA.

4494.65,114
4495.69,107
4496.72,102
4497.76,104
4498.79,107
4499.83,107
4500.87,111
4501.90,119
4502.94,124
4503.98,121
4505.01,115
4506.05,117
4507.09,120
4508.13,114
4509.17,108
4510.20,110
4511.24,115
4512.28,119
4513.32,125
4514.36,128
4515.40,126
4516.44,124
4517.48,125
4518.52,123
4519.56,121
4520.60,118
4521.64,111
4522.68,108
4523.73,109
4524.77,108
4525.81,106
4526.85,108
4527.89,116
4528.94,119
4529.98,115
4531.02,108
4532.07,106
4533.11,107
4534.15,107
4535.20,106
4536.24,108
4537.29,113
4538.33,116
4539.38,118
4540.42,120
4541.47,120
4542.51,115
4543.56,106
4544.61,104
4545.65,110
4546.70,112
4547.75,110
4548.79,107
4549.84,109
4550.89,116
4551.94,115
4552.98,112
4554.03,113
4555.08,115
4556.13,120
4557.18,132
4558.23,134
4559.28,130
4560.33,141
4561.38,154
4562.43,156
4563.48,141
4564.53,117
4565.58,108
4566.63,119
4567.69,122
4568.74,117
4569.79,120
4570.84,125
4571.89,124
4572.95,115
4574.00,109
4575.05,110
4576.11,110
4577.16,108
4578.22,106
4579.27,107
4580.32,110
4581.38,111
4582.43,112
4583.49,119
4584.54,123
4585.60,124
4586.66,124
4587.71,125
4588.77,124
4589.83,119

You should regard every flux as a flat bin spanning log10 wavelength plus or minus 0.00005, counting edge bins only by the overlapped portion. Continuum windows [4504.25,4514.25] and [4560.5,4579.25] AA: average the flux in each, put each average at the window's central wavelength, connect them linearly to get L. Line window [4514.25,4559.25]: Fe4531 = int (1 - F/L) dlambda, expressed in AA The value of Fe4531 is 1.6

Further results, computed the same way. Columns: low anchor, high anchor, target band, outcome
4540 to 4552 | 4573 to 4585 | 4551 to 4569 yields -2.3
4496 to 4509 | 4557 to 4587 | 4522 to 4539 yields 0.9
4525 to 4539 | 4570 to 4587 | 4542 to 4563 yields -1.5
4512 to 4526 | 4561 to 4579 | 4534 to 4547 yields 0.8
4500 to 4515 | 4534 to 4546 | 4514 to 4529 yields -0.2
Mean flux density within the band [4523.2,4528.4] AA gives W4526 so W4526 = 109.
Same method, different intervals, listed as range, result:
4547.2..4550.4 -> 109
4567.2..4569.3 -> 120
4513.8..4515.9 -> 127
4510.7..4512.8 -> 117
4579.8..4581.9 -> 110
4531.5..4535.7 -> 106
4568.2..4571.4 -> 121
